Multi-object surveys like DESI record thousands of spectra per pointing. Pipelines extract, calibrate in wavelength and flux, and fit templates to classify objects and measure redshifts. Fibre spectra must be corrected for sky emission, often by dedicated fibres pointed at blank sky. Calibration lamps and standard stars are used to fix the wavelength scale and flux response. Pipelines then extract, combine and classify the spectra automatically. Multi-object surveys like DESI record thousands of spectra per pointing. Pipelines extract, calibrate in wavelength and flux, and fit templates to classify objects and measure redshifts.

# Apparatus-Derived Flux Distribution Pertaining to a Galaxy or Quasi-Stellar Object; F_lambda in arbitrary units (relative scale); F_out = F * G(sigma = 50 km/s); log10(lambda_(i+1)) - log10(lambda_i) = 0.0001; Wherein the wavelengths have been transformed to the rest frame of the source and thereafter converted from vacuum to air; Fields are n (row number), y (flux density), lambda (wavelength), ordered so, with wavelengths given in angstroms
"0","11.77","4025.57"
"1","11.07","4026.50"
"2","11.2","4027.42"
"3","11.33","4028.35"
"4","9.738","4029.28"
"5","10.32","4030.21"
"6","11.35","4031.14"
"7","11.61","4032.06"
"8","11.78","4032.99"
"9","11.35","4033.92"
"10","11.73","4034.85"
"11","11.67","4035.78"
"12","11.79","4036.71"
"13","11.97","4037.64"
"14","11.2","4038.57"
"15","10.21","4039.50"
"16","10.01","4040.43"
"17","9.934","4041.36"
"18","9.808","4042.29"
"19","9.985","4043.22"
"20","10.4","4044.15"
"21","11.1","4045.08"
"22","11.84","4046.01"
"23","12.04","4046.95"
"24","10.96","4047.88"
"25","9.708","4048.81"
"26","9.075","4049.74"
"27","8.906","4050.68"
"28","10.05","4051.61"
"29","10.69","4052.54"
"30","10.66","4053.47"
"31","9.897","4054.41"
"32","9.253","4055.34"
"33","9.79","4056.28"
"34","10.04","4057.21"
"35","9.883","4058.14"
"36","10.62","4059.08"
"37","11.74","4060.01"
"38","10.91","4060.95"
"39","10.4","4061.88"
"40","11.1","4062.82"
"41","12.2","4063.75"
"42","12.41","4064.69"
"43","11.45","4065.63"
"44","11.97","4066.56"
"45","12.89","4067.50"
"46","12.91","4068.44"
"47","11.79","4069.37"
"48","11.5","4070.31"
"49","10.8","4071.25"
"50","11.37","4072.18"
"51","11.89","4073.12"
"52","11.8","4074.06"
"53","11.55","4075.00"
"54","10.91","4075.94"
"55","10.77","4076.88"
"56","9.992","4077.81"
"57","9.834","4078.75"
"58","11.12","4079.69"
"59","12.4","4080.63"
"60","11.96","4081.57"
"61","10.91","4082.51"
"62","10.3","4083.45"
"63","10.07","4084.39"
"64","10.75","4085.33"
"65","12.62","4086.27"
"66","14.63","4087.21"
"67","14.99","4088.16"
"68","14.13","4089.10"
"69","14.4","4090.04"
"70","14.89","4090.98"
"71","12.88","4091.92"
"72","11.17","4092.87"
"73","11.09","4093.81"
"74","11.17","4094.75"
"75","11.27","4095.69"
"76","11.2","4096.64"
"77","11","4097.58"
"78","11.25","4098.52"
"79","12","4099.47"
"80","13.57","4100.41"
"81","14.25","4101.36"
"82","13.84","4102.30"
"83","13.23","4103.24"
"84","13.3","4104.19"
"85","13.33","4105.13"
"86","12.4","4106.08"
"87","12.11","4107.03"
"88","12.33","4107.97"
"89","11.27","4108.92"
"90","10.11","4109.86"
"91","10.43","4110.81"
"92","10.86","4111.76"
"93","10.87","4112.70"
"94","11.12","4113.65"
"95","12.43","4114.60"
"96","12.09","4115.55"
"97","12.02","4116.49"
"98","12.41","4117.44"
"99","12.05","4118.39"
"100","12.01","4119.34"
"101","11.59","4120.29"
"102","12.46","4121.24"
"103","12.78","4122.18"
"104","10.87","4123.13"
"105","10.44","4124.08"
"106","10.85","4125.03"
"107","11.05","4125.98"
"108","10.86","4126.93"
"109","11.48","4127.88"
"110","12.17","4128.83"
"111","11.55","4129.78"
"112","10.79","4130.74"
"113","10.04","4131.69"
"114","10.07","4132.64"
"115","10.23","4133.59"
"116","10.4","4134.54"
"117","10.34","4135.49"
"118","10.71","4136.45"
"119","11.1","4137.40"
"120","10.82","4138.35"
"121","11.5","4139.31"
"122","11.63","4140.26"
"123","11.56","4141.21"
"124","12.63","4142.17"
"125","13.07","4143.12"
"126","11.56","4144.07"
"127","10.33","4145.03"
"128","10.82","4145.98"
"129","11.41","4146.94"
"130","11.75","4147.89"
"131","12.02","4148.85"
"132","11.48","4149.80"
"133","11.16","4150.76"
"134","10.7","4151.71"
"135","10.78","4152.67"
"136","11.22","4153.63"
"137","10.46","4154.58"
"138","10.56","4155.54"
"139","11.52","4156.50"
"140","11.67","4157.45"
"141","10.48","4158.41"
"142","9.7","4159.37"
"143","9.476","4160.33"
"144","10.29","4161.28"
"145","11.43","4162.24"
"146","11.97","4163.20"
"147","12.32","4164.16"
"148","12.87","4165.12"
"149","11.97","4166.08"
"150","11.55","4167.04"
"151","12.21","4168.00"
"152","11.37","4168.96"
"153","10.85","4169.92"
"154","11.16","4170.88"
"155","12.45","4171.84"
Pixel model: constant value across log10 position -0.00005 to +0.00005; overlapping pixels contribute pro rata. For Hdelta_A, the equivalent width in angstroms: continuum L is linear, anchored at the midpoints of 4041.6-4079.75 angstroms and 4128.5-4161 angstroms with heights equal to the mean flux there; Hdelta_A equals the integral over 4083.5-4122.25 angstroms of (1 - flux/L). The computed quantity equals -4.49 angstroms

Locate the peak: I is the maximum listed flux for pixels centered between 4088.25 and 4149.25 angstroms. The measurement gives 14.89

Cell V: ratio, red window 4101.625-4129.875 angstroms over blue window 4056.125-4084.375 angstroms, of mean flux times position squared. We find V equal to 1.08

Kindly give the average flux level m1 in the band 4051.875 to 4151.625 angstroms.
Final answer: 11.6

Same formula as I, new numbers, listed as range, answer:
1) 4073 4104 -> 14.99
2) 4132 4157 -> 13.07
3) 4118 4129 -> 12.78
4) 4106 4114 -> 12.4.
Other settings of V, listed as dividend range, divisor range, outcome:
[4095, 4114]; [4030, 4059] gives 1.16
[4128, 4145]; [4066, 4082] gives 1.00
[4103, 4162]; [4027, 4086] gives 1.07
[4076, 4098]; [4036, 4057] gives 1.16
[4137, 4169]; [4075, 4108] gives 0.96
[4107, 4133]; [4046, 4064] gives 1.13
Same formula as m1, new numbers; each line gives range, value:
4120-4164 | 11.1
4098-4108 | 12.9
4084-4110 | 12.5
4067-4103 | 12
